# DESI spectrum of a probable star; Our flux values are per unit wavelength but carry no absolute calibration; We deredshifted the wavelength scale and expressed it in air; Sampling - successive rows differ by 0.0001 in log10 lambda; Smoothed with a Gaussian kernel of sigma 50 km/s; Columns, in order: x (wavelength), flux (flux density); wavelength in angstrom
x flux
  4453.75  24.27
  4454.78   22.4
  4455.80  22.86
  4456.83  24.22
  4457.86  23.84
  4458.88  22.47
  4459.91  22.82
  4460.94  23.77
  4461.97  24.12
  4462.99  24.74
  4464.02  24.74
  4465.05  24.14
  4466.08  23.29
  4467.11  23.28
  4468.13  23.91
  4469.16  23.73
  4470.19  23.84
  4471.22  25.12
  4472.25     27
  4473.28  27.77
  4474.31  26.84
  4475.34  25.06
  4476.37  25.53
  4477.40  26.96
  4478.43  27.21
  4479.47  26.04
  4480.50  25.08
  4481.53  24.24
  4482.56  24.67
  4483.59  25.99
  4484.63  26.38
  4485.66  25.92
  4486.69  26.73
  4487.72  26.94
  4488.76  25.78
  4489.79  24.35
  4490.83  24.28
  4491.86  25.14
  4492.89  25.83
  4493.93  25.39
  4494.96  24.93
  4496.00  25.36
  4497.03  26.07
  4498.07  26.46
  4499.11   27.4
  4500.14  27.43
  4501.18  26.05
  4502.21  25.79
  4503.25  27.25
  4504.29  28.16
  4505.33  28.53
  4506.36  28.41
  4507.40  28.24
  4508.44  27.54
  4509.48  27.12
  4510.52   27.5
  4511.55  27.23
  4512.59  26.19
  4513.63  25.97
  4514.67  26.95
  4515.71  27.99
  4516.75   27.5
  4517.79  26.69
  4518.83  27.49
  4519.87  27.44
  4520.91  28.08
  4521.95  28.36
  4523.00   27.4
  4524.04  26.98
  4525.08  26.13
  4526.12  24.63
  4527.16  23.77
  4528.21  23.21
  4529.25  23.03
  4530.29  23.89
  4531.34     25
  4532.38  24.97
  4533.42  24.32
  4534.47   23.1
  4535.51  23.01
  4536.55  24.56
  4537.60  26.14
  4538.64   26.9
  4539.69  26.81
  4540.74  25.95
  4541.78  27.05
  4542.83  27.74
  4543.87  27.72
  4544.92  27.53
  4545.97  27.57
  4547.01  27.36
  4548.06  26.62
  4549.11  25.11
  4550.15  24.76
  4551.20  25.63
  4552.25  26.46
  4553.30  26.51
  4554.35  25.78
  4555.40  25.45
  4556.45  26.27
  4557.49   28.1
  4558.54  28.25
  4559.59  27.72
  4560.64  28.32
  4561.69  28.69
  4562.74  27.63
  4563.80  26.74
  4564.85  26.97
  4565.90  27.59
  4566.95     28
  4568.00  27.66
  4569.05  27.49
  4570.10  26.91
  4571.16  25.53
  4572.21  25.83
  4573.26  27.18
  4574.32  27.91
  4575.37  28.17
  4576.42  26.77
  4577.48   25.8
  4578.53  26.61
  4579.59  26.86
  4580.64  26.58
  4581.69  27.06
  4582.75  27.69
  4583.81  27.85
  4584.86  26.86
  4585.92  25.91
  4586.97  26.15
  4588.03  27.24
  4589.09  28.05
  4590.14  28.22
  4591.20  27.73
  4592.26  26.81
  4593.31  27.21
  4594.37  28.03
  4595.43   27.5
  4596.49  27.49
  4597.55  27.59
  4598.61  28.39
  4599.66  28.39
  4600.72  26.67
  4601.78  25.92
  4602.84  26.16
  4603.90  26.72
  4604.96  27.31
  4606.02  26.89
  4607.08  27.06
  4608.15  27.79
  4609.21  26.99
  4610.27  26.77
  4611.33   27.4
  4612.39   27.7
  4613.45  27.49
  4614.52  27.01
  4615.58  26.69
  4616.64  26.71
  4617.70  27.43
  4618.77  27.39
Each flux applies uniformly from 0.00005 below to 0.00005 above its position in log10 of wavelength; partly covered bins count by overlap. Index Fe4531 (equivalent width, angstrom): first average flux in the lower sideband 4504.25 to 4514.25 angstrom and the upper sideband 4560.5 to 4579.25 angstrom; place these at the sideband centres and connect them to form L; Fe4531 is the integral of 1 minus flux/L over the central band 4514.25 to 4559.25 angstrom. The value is 1.9 angstrom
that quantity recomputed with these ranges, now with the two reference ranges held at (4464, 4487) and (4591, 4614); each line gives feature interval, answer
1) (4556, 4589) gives -0.46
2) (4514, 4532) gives -0.04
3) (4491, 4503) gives -0.13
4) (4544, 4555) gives 0.04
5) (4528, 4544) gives 0.66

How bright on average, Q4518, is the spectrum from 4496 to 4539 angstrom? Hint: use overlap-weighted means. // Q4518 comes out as 26.3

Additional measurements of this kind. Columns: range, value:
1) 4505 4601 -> 26.8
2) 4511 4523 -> 27.3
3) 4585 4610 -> 27.2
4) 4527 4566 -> 26.1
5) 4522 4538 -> 24.8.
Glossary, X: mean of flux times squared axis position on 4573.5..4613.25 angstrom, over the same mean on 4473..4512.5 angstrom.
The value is 1.08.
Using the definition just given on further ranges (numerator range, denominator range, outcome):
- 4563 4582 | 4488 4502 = 1.08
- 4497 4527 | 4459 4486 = 1.10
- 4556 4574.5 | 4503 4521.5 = 1.02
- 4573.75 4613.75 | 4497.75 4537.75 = 1.07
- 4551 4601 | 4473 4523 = 1.06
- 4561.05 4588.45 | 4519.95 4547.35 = 1.07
